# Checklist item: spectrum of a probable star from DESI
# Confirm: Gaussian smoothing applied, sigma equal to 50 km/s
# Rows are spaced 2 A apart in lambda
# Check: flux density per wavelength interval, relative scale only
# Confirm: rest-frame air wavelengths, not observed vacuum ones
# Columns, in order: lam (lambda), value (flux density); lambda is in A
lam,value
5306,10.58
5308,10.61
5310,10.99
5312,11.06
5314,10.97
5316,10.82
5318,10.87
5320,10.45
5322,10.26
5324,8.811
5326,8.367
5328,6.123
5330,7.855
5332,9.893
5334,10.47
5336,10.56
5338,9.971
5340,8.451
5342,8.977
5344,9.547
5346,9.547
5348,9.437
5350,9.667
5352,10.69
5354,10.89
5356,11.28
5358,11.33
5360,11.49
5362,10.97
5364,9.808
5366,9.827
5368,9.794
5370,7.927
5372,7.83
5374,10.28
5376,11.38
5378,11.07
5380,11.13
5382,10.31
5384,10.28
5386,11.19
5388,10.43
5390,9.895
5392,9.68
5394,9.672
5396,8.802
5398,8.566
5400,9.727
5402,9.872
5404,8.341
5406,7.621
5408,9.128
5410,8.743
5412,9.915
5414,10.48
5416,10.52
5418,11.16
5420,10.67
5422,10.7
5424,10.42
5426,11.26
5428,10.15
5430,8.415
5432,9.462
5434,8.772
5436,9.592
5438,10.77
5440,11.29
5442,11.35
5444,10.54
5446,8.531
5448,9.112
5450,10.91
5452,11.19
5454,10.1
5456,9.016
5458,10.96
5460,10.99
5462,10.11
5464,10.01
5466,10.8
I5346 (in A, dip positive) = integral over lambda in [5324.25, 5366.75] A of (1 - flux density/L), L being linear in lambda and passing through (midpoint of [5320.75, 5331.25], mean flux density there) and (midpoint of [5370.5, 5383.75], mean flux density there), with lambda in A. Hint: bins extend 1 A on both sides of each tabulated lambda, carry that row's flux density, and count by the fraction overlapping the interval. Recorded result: -3.04 A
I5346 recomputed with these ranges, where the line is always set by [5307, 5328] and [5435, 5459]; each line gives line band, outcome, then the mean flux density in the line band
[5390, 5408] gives 2.0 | 9.09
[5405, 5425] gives 0.6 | 9.94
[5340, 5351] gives 0.9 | 9.35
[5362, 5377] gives 0.8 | 9.64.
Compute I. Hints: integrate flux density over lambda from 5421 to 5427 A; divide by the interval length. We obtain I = 10.8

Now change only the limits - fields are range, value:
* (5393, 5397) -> 9.24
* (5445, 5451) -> 9.52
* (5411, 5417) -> 10.3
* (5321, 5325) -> 9.54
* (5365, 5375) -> 9.13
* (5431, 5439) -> 9.65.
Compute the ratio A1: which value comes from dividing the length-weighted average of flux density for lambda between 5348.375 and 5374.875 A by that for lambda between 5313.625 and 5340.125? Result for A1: 1.06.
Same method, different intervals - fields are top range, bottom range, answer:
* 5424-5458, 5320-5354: 1.07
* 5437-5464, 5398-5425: 1.06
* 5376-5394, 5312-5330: 1.10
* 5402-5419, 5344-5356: 0.94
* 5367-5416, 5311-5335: 1.00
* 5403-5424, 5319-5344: 1.06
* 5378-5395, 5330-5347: 1.08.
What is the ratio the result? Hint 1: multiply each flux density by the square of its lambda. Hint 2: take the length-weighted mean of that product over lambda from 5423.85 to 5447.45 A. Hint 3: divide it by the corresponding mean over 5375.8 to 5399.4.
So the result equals 1.00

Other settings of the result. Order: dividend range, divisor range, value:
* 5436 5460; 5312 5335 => 1.13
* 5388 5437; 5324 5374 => 1.03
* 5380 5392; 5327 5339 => 1.16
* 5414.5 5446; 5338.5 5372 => 1.07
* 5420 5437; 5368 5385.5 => 1.00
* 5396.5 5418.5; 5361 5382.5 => 0.95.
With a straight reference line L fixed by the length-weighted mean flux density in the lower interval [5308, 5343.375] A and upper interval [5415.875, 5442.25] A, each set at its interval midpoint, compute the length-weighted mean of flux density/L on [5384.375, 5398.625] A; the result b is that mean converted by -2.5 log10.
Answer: 0.03 mag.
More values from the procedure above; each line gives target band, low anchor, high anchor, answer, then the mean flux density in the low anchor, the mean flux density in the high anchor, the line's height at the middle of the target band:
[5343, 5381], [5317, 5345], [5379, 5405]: -0.07 mag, 9.33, 9.84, 9.59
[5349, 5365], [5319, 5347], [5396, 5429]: -0.15 mag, 9.23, 9.8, 9.4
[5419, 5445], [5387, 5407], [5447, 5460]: -0.04 mag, 9.26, 10.3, 9.89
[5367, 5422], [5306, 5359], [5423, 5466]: 0.03 mag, 9.93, 10.2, 10.1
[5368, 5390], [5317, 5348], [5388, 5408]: -0.10 mag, 9.35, 9.2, 9.24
